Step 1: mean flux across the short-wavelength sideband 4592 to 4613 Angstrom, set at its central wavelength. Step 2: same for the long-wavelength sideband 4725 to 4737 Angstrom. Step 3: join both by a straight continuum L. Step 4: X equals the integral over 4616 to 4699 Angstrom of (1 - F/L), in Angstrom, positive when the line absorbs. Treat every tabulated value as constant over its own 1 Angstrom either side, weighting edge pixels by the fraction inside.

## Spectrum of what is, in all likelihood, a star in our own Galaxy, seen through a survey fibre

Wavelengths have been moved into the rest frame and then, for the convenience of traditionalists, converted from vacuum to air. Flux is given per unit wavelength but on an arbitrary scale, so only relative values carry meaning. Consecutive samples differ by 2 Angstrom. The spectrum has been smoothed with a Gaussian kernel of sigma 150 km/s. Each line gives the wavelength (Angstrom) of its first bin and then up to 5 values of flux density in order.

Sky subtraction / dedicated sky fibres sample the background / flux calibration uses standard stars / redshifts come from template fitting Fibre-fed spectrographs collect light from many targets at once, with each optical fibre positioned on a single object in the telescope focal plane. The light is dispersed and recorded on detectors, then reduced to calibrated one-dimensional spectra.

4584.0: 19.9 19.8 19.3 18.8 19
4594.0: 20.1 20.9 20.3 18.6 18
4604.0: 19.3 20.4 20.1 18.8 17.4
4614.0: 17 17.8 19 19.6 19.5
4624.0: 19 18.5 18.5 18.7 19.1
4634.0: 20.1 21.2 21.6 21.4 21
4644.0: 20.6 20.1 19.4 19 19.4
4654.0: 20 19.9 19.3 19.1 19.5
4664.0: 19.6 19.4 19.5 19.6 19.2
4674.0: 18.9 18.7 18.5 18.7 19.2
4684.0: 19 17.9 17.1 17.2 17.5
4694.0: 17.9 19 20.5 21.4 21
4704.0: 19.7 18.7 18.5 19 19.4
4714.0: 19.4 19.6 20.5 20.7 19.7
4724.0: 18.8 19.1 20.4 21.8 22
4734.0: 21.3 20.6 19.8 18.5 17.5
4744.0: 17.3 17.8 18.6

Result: 3.0 Angstrom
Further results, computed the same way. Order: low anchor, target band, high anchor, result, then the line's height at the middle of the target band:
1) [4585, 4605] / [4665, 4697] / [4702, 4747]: 1.5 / 19.5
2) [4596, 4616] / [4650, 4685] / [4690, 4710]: -0.2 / 19.1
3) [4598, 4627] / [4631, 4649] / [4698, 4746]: -1.4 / 19.1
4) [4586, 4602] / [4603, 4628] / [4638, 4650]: 1.3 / 19.9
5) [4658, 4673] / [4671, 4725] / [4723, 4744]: 1.4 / 19.6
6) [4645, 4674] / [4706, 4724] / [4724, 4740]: 0.6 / 20.2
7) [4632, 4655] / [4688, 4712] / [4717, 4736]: 1.6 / 20.4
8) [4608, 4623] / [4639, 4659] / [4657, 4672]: -0.9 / 19.1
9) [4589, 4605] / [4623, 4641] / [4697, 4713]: -0.3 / 19.5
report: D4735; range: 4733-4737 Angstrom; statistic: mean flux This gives 21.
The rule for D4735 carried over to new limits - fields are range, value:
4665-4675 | 19.3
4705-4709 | 18.6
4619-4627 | 19.1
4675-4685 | 18.8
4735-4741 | 19.6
